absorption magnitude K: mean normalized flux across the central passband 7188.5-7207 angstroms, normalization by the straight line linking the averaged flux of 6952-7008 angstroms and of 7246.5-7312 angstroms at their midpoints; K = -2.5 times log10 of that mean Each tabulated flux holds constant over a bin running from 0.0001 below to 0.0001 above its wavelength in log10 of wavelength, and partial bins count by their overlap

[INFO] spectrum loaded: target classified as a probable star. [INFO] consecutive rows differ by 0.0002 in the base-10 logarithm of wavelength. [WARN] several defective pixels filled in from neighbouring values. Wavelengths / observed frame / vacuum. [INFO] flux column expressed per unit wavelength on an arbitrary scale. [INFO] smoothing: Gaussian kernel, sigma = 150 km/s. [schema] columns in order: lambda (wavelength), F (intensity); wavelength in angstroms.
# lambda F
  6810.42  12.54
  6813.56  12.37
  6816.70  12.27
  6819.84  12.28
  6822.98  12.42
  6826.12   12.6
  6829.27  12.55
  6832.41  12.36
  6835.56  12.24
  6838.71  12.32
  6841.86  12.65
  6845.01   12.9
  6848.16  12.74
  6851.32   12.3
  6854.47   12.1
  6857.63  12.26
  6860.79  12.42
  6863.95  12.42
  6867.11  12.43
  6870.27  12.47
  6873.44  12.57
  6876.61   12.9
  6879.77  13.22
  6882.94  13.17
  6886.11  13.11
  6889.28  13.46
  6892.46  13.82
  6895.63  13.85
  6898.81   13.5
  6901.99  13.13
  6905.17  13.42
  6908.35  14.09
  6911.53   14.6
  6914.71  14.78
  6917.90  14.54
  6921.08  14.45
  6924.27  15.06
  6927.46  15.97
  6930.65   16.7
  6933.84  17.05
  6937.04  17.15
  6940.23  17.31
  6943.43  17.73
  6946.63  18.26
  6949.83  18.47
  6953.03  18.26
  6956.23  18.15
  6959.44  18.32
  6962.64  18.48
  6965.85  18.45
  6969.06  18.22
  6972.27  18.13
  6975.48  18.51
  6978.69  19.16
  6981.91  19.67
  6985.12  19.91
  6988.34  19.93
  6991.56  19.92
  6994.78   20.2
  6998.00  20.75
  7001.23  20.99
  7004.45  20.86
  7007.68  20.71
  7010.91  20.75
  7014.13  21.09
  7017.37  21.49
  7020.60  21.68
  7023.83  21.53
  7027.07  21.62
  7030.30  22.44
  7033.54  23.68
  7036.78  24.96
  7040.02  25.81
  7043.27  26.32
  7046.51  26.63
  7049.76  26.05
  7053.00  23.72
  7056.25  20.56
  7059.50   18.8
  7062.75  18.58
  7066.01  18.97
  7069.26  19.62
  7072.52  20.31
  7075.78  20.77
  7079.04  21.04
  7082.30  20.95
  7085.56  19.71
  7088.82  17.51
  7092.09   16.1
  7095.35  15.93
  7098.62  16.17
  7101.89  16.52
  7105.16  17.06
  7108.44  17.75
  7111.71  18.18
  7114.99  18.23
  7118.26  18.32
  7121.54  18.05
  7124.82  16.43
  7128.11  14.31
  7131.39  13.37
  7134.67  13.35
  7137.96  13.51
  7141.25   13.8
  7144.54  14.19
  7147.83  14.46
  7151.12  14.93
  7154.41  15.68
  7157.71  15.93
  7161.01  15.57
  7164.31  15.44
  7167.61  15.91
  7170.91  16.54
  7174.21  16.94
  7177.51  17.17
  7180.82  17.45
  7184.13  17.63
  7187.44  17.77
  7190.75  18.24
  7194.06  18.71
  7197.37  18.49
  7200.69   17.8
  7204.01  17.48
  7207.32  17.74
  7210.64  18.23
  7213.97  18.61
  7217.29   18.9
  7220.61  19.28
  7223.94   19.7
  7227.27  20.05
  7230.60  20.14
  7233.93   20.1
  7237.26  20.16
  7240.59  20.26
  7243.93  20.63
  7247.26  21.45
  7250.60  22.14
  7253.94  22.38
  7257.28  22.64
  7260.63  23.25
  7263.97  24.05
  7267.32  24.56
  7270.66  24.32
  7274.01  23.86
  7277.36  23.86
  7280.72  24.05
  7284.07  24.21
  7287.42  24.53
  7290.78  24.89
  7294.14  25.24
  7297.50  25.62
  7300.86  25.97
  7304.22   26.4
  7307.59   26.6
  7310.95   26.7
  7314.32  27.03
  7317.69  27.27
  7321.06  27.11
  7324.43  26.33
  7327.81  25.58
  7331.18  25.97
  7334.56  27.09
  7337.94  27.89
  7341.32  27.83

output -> 0.26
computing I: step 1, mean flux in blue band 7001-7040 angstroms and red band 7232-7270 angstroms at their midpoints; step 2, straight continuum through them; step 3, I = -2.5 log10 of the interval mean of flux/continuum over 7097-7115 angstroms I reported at 0.266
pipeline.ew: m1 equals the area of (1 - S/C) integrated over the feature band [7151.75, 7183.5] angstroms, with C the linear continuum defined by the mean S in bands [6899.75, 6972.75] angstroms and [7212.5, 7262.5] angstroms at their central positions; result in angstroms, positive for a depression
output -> 5.5 angstroms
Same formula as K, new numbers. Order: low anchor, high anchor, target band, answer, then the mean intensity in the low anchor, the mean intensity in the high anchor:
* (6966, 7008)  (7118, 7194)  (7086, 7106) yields 0.03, 19.7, 15.9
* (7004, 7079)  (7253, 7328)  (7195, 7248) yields 0.25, 22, 25.1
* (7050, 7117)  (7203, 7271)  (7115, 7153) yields 0.28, 19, 20.7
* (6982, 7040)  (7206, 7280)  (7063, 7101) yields 0.14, 21.4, 21.3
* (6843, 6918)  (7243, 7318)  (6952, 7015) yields -0.21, 13.1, 24.4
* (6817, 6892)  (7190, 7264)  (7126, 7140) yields 0.30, 12.6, 20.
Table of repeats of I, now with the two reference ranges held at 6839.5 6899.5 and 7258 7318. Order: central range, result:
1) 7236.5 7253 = 0.13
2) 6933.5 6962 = -0.18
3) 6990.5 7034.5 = -0.24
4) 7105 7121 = 0.11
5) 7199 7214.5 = 0.26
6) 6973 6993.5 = -0.20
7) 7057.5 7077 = -0.05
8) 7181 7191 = 0.24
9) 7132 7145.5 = 0.45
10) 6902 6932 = -0.04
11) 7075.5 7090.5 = -0.05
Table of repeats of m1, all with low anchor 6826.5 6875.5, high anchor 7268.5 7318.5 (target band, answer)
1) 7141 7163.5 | 6.6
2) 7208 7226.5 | 3.3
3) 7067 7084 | -1.3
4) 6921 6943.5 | -2.5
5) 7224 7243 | 2.8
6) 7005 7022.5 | -4.0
